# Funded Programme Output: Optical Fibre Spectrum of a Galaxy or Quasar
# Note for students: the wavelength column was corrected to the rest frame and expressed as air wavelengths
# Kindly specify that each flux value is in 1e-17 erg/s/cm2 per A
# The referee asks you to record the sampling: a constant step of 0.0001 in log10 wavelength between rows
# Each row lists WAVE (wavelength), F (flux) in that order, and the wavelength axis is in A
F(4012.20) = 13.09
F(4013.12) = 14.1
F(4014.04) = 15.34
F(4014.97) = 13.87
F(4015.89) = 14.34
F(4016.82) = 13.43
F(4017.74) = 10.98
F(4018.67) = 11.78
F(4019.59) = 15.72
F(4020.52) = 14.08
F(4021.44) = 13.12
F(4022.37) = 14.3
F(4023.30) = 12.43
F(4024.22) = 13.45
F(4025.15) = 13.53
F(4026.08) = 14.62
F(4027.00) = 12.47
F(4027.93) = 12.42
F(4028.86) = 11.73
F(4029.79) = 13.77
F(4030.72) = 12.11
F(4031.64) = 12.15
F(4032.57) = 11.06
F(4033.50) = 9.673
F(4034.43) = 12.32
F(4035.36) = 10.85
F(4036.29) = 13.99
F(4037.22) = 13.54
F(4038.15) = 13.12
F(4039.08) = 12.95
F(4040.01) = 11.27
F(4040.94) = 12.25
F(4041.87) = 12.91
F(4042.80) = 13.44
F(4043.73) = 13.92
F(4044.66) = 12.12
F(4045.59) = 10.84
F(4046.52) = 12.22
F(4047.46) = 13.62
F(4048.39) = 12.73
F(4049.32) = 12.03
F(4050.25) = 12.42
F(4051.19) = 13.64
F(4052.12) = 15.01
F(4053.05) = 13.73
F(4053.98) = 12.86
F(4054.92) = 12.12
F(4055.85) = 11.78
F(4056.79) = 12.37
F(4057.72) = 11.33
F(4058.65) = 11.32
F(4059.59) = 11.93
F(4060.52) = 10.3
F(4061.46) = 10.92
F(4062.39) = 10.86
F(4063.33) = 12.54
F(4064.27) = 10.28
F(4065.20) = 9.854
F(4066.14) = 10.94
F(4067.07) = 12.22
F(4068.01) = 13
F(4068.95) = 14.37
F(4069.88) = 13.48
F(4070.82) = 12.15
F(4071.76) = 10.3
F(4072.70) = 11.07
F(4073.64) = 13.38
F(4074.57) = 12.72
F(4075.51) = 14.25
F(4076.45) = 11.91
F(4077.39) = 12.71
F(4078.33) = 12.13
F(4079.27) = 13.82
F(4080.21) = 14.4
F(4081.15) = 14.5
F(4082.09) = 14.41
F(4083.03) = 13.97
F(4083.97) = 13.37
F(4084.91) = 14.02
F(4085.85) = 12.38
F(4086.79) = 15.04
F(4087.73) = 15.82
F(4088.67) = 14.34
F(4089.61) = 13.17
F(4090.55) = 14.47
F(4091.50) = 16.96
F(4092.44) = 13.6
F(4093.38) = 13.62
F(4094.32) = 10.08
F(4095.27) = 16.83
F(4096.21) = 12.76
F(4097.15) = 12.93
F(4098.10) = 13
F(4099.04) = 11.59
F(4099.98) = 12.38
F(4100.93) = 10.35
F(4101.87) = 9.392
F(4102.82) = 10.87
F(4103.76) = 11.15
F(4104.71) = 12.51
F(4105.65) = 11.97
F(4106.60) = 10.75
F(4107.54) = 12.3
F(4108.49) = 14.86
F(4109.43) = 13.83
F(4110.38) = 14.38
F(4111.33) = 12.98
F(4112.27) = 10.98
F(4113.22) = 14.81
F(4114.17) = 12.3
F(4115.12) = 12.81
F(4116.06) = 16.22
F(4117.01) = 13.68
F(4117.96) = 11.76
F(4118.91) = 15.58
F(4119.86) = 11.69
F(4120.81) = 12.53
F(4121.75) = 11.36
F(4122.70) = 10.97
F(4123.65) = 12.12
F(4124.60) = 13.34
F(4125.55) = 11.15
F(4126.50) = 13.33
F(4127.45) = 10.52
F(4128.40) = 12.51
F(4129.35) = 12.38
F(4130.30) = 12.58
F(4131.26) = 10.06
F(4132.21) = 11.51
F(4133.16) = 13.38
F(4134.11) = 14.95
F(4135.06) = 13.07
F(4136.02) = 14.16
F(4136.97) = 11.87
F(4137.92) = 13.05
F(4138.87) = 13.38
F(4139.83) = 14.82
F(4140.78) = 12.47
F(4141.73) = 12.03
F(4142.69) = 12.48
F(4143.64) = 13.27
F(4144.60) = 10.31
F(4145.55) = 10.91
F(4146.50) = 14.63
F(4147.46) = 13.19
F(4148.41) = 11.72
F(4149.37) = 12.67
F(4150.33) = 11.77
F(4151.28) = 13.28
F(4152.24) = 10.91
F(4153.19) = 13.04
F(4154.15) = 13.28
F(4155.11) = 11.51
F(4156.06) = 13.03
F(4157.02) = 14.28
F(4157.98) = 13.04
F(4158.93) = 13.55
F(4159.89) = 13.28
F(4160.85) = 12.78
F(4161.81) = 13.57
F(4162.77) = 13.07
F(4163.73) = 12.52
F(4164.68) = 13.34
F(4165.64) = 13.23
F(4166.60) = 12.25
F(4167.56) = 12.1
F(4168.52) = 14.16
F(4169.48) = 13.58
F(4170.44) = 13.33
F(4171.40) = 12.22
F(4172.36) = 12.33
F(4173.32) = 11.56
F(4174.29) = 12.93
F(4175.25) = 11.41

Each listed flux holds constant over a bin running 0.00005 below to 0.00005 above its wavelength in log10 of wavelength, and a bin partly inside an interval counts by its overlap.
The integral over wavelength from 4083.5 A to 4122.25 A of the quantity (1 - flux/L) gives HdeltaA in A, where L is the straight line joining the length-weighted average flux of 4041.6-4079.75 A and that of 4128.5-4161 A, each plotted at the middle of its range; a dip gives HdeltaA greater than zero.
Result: -1.65 A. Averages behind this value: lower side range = 12.3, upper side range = 12.7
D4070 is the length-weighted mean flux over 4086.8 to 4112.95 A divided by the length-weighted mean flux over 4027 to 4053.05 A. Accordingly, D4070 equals 1.0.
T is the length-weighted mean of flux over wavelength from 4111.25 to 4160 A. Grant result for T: 12.7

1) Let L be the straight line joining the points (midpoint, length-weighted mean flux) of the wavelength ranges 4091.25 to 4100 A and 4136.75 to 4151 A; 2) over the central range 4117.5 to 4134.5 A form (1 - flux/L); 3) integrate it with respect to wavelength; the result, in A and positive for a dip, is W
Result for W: 0.8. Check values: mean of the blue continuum 13.3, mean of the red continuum 12.6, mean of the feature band 12.3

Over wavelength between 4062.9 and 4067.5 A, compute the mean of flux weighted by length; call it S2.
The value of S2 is 11.2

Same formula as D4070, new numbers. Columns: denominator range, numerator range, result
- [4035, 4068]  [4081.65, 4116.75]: 1.08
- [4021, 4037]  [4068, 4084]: 1.04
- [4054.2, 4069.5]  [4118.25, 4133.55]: 1.04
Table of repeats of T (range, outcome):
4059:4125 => 12.8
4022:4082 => 12.5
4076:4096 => 13.9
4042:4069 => 12.2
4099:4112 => 12.1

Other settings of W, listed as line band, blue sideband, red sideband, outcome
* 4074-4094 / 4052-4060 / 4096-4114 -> -2.5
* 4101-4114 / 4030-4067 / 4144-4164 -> 0.2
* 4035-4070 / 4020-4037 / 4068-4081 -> 1.2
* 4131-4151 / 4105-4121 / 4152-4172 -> 0.6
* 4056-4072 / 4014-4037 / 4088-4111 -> 1.5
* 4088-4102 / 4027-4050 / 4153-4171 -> -0.5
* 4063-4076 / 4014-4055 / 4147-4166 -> 0.7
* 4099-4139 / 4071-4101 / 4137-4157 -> 1.4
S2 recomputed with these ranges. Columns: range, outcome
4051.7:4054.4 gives 13.9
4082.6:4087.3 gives 13.8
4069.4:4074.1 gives 12.1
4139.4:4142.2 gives 13.1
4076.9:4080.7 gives 13.3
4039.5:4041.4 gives 11.8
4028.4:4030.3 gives 12.7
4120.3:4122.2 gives 12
